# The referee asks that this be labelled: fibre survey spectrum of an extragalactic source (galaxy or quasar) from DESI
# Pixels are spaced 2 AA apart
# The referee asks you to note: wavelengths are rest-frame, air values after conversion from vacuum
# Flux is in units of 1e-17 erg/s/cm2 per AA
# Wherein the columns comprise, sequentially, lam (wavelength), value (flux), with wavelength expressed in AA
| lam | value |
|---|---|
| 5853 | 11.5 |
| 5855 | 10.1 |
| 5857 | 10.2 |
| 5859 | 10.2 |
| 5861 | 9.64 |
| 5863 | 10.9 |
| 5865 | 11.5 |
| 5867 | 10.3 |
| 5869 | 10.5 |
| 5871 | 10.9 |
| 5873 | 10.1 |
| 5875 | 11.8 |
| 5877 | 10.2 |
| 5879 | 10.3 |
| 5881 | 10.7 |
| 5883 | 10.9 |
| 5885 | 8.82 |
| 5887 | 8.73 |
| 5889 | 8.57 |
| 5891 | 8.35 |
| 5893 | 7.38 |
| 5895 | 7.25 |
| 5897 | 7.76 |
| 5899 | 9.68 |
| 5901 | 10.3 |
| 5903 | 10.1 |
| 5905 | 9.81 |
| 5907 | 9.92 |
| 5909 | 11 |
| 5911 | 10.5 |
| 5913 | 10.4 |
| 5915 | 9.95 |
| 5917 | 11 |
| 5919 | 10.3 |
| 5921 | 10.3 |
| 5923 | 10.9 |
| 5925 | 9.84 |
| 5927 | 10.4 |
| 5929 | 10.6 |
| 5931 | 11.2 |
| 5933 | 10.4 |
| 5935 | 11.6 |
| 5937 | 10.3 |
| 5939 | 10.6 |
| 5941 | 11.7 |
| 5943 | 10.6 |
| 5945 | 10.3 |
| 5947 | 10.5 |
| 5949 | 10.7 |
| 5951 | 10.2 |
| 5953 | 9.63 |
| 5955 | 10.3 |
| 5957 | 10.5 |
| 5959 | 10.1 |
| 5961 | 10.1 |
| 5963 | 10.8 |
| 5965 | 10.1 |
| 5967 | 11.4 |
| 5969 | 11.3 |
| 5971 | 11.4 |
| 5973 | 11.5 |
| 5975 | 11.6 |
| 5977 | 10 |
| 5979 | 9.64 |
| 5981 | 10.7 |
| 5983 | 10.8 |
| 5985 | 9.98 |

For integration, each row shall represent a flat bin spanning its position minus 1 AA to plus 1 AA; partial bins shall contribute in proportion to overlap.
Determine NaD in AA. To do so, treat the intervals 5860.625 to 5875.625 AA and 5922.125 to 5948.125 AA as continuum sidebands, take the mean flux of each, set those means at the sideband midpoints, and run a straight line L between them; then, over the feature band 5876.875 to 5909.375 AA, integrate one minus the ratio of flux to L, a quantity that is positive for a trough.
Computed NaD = 4.1 AA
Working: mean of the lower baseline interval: 10.7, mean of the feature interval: 9.35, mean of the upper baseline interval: 10.7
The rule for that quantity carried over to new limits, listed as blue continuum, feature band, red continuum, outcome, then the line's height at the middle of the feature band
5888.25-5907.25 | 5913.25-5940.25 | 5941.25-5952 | -1.94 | 9.87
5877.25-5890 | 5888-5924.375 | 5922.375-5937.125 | 1.97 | 10.2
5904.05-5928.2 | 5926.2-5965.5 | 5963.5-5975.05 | 0.98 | 10.8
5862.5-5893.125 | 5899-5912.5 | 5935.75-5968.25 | -0.01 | 10.2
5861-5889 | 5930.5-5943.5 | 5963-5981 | -0.30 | 10.7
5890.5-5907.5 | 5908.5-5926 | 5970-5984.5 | -2.03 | 9.37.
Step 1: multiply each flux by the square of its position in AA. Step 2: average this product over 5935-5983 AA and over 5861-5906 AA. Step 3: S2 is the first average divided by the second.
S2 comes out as 1.1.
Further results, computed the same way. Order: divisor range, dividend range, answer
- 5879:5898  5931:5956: 1.23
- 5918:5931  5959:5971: 1.04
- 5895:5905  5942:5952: 1.15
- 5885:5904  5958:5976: 1.29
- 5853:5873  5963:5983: 1.07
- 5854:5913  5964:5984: 1.13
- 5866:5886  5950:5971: 1.03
